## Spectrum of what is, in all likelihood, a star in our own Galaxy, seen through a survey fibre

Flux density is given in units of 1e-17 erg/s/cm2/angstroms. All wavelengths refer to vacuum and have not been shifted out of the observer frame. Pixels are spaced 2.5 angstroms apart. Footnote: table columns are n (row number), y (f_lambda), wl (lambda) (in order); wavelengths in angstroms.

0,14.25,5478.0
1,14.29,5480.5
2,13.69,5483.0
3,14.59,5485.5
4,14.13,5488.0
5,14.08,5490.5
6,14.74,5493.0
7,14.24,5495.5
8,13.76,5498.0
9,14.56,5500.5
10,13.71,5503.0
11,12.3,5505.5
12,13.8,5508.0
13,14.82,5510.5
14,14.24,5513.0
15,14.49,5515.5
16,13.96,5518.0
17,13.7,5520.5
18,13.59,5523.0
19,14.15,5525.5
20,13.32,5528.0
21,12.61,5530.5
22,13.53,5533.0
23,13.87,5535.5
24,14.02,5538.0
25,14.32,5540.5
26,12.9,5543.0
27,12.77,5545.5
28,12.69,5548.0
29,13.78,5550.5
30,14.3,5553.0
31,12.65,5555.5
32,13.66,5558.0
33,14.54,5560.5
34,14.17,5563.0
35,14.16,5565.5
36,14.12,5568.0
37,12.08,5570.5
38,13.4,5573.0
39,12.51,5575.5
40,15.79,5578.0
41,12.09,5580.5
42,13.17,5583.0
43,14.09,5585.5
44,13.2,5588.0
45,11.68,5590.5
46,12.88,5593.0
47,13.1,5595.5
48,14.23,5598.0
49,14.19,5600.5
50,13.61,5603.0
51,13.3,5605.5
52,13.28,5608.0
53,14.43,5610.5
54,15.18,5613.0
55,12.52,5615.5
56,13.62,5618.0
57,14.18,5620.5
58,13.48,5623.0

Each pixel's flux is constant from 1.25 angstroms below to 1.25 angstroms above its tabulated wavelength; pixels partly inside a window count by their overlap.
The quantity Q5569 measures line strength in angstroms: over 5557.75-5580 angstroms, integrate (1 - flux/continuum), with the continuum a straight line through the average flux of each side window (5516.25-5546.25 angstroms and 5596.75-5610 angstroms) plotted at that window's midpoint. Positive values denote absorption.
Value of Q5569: -0.2 angstroms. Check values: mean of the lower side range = 13.6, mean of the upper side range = 13.8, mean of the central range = 13.8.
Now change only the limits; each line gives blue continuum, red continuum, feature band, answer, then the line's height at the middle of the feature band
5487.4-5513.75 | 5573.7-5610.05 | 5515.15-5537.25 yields 0.29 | 13.8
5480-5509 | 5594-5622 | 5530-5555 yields 0.75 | 13.9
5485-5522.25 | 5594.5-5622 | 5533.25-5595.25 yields 2.03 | 13.9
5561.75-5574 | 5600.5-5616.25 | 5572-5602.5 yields 0.72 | 13.7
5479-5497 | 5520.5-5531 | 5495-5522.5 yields -0.21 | 13.8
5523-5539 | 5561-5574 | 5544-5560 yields 0.30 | 13.6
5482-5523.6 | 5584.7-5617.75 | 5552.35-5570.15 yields -0.15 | 13.7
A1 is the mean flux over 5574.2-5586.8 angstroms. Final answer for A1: 13.5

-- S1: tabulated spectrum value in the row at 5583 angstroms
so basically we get 13.17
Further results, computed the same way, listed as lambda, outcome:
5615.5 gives 12.52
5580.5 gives 12.09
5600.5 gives 14.19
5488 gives 14.13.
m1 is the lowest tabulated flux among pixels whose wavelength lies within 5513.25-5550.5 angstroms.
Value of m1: 12.61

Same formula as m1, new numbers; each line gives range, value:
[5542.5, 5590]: 12.08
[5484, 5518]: 12.3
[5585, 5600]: 11.68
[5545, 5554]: 12.69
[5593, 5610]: 12.88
